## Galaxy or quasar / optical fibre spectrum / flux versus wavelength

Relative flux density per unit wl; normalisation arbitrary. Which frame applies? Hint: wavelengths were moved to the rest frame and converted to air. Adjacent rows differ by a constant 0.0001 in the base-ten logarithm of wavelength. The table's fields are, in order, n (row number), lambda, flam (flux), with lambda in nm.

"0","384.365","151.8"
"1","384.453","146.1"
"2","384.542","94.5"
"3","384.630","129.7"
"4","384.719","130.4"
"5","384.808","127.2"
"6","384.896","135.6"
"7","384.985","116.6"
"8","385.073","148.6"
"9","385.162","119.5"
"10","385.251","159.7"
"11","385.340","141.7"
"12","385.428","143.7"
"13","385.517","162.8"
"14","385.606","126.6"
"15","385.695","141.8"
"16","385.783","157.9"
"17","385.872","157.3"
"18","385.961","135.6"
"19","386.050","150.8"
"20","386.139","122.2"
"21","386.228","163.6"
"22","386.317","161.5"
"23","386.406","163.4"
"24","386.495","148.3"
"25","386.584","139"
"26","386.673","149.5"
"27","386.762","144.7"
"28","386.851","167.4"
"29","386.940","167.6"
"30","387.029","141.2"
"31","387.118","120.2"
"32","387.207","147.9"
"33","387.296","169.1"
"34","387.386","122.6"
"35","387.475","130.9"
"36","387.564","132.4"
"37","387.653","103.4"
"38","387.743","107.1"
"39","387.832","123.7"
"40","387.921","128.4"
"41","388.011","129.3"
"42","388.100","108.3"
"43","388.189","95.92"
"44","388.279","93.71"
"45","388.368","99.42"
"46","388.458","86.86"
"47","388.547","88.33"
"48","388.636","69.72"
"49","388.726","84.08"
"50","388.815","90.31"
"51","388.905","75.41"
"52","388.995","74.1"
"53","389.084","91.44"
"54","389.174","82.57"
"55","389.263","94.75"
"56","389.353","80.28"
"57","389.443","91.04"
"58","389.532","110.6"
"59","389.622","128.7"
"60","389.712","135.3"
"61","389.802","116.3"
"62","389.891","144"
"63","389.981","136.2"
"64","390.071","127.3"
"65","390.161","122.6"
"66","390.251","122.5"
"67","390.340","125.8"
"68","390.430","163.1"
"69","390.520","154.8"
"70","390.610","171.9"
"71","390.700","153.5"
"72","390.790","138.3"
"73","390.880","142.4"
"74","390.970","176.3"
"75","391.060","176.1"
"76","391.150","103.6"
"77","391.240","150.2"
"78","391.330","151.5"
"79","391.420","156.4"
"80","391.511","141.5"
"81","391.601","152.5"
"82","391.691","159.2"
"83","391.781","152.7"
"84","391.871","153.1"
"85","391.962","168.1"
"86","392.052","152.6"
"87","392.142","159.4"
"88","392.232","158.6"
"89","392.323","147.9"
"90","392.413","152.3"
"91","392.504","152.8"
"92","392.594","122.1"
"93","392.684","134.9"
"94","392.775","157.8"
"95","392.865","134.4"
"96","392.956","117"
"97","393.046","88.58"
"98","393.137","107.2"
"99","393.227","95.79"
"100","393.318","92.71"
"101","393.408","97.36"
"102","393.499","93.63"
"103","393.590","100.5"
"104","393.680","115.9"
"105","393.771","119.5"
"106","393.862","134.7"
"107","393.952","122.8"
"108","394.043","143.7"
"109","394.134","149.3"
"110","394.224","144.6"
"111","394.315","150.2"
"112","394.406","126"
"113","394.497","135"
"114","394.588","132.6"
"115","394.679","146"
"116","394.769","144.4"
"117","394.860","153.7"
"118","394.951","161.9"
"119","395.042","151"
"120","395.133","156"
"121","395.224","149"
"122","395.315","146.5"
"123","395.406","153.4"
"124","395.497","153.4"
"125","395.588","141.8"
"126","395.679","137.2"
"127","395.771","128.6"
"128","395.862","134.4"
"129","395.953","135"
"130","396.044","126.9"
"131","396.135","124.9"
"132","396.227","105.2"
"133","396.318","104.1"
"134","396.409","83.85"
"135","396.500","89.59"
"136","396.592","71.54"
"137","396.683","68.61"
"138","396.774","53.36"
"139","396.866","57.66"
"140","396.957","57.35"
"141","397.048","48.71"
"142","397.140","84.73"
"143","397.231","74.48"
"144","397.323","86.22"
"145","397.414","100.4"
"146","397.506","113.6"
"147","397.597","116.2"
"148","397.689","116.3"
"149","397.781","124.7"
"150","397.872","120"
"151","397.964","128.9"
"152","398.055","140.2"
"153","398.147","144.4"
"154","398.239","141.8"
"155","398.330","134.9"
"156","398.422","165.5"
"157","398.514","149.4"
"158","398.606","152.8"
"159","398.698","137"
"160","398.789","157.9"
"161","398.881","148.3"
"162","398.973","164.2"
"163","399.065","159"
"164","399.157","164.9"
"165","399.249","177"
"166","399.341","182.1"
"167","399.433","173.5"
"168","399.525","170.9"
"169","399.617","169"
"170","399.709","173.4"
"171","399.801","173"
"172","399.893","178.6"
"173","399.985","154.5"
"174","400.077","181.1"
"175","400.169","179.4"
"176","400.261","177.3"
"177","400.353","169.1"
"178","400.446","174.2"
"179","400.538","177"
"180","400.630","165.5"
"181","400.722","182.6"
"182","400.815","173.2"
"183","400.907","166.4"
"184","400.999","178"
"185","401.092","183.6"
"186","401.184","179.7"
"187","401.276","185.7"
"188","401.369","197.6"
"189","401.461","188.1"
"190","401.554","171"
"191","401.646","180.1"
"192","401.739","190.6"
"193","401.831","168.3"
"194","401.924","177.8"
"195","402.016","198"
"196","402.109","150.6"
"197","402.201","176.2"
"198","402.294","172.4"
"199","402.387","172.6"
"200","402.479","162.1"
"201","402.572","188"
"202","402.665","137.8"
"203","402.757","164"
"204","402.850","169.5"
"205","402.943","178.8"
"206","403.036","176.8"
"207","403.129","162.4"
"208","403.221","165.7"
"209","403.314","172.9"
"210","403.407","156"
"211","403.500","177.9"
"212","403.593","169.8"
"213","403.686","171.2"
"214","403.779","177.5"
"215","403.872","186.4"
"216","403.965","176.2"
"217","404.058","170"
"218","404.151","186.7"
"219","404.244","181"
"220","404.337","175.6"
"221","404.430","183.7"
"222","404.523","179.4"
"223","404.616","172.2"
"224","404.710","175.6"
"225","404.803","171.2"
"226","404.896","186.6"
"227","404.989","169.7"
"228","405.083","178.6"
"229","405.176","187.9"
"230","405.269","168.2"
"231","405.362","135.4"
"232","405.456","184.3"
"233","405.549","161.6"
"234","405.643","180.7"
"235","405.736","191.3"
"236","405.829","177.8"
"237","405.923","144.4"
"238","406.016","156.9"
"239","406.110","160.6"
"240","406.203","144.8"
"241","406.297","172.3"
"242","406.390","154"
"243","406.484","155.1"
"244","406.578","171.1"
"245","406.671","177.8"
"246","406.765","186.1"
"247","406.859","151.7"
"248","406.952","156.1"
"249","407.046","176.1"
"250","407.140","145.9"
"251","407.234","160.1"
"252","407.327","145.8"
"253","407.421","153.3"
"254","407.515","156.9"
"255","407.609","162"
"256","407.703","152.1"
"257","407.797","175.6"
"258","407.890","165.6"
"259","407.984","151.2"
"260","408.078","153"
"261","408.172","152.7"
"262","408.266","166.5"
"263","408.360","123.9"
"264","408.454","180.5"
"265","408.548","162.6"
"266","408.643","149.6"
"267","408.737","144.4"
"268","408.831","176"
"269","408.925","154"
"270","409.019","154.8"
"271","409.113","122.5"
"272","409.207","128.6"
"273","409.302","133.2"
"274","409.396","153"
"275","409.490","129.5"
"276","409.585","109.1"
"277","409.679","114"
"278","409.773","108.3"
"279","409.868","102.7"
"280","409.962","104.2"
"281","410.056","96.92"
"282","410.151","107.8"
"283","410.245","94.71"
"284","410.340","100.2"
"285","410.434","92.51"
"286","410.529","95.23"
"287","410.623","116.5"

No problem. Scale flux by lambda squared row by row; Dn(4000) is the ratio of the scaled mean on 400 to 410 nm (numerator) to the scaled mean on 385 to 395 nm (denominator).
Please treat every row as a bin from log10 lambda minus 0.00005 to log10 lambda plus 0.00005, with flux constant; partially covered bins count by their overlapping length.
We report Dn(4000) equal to 1.3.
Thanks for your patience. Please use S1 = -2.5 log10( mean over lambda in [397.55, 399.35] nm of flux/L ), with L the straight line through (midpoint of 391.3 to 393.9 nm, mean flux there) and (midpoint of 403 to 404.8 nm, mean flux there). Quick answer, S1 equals 0.07 mag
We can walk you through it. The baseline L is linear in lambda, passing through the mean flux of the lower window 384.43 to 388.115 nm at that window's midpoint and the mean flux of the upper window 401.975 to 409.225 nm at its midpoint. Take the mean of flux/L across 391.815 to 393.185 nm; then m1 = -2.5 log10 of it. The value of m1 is 0.05 mag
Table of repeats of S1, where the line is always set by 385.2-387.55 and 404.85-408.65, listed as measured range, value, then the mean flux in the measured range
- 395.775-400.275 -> 0.203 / 130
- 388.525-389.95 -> 0.461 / 97.9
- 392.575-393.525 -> 0.325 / 113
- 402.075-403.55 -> -0.052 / 168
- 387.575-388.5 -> 0.341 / 109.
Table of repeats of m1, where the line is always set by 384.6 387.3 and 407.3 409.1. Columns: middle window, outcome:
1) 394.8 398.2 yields 0.29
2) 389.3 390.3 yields 0.22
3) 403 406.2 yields -0.12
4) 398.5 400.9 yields -0.11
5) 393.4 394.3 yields 0.20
